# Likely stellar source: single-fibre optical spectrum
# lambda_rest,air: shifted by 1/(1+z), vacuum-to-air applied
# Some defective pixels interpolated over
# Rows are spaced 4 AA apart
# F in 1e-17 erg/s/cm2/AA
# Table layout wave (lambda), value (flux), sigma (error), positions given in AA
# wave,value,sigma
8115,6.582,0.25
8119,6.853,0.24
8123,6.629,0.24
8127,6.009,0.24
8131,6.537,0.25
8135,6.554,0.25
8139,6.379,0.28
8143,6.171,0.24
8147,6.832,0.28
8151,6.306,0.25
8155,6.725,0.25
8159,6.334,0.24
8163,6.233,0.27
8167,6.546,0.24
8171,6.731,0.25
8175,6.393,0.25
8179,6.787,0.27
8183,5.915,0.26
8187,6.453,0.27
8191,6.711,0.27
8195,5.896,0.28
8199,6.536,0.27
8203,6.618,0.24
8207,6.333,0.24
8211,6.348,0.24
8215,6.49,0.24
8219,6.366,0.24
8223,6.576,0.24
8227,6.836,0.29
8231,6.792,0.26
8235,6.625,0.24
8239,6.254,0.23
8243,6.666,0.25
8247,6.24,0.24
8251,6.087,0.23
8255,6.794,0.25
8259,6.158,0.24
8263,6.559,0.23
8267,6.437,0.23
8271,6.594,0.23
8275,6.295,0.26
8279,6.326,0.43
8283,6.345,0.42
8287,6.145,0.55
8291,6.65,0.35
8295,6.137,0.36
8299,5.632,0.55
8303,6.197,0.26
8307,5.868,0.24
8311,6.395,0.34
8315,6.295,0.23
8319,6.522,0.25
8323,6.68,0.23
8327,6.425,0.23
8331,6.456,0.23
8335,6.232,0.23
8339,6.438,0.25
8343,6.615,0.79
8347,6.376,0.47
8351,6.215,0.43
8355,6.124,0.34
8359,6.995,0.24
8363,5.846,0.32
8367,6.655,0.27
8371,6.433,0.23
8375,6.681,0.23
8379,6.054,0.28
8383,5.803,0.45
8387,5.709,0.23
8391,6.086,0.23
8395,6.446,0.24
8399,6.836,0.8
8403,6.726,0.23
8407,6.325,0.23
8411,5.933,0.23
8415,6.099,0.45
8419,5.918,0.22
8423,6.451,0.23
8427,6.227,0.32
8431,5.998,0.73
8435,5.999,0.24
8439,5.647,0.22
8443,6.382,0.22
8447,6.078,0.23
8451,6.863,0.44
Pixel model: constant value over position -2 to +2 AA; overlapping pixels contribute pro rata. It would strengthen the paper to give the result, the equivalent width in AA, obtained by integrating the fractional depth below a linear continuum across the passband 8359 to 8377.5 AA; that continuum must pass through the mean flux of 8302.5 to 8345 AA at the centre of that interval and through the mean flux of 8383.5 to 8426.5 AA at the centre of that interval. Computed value -0.5 AA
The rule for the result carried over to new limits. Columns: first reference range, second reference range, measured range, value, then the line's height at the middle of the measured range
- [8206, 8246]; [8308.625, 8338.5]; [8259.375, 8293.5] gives 0.4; 6.47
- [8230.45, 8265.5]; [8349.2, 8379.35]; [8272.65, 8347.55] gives 1.2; 6.42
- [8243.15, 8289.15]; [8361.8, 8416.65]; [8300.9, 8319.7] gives 0.3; 6.34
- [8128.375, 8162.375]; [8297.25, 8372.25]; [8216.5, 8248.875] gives -0.7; 6.4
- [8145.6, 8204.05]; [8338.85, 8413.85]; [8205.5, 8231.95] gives -0.4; 6.43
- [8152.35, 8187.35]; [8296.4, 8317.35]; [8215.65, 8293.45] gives -2.9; 6.23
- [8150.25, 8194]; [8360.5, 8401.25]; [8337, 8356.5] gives -0.2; 6.3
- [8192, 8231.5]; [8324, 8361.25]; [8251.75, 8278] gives 0.0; 6.46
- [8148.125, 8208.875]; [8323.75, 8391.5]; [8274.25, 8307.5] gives 0.9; 6.36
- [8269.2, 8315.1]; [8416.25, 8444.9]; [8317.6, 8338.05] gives -0.9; 6.2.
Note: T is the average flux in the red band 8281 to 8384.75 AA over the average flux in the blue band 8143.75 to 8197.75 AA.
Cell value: 0.98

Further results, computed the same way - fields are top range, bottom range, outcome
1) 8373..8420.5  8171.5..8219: 0.97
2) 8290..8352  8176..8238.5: 0.98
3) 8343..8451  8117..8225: 0.97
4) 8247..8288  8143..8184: 0.98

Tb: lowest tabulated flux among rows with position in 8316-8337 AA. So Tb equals 6.232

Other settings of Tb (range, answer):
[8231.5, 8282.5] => 6.087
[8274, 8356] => 5.632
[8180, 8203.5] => 5.896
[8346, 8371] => 5.846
